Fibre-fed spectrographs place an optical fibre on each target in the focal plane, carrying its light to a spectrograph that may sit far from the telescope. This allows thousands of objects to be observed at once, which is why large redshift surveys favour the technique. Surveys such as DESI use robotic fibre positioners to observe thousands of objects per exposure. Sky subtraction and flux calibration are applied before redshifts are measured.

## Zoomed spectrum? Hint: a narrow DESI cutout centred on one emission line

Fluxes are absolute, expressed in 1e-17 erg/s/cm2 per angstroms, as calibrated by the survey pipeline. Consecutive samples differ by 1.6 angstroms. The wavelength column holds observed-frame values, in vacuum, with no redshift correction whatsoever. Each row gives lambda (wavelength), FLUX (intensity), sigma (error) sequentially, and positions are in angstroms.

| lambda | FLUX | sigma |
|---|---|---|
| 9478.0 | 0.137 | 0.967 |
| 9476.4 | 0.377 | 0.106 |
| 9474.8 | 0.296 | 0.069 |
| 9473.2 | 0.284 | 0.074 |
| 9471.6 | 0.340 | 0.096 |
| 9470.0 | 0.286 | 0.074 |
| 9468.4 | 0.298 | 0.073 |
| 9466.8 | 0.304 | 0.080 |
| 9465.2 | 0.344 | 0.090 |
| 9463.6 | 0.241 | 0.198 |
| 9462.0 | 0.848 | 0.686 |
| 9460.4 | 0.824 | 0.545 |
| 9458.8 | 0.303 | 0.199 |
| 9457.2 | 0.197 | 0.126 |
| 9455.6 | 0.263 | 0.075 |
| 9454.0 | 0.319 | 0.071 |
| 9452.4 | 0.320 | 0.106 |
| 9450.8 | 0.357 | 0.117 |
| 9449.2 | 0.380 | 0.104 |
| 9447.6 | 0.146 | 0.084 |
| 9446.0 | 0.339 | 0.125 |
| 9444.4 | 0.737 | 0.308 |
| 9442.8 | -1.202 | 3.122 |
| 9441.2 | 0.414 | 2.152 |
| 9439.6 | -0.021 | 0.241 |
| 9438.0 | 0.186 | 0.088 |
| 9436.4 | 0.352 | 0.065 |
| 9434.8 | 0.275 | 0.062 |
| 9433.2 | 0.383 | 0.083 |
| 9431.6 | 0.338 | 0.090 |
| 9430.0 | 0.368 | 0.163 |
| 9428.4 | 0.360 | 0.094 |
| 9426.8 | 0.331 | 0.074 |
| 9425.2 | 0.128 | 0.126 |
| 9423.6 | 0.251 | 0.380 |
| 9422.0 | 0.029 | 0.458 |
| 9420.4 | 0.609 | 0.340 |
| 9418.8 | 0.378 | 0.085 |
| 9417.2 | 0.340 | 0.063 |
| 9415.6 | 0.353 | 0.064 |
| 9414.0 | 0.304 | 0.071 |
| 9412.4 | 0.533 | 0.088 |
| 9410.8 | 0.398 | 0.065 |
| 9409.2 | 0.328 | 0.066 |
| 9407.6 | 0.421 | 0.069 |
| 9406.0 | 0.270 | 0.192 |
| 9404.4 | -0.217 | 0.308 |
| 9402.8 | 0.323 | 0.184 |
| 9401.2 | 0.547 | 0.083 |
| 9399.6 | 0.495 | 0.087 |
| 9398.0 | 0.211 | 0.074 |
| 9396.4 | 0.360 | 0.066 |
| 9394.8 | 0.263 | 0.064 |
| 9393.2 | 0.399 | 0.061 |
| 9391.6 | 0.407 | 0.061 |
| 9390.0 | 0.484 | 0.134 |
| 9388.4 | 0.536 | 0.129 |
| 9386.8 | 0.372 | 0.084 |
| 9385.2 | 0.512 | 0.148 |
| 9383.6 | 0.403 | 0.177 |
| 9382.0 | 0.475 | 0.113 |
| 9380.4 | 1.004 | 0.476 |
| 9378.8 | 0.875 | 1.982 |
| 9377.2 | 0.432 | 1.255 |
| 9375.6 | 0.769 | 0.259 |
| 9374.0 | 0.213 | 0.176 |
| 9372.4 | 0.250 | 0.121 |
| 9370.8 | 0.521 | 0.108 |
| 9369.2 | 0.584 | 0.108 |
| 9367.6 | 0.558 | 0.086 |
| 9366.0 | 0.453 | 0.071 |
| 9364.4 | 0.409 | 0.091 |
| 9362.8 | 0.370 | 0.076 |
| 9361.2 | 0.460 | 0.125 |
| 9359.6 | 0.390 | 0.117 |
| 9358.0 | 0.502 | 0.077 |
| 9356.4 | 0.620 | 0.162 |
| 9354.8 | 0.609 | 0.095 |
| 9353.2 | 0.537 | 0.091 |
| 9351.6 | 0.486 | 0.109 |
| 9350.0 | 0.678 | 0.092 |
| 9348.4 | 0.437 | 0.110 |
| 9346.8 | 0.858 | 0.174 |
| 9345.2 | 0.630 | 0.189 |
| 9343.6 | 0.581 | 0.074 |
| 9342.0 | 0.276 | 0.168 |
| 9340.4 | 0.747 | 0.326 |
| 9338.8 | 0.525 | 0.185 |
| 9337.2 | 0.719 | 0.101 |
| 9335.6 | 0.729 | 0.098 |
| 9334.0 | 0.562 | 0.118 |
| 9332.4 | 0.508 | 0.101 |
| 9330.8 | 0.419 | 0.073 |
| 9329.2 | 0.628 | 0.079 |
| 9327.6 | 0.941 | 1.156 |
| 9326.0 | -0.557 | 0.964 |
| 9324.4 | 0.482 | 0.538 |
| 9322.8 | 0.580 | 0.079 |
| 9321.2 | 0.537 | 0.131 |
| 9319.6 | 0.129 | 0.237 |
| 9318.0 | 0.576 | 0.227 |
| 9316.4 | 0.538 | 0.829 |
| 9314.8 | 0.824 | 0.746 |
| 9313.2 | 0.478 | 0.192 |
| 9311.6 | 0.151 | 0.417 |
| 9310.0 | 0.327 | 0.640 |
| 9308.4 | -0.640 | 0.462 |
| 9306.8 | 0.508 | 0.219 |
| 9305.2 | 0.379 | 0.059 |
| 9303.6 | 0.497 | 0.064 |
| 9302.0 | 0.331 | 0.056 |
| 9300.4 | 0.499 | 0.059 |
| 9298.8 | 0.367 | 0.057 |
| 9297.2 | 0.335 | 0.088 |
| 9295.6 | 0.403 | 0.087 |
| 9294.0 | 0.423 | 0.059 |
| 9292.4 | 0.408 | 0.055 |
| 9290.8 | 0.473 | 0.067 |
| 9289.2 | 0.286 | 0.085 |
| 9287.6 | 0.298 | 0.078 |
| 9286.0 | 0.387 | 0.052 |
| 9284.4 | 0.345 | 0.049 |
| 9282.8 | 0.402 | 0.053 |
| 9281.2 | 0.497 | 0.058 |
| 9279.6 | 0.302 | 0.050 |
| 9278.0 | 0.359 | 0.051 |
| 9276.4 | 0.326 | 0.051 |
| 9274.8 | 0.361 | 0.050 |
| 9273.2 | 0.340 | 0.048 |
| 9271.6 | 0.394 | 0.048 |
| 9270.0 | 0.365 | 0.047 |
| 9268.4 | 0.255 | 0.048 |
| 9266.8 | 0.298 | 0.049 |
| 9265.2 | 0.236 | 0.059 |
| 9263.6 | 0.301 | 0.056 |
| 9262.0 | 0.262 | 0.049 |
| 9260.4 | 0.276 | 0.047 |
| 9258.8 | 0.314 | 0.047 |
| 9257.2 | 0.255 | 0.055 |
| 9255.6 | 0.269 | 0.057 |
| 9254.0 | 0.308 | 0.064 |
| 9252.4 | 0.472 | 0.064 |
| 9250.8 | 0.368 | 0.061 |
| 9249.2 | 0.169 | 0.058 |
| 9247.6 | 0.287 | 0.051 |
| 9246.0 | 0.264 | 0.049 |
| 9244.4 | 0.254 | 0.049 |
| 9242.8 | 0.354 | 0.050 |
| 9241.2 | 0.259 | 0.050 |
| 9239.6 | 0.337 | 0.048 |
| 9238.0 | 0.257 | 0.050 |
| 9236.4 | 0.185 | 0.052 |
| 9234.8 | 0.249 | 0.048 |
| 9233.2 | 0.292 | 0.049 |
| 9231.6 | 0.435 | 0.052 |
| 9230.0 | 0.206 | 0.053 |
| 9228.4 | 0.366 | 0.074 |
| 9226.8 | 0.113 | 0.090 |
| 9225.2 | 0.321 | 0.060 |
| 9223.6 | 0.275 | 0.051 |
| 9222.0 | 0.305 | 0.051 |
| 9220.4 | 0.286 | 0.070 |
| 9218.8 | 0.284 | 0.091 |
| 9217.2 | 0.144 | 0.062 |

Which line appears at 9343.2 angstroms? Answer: Mg II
